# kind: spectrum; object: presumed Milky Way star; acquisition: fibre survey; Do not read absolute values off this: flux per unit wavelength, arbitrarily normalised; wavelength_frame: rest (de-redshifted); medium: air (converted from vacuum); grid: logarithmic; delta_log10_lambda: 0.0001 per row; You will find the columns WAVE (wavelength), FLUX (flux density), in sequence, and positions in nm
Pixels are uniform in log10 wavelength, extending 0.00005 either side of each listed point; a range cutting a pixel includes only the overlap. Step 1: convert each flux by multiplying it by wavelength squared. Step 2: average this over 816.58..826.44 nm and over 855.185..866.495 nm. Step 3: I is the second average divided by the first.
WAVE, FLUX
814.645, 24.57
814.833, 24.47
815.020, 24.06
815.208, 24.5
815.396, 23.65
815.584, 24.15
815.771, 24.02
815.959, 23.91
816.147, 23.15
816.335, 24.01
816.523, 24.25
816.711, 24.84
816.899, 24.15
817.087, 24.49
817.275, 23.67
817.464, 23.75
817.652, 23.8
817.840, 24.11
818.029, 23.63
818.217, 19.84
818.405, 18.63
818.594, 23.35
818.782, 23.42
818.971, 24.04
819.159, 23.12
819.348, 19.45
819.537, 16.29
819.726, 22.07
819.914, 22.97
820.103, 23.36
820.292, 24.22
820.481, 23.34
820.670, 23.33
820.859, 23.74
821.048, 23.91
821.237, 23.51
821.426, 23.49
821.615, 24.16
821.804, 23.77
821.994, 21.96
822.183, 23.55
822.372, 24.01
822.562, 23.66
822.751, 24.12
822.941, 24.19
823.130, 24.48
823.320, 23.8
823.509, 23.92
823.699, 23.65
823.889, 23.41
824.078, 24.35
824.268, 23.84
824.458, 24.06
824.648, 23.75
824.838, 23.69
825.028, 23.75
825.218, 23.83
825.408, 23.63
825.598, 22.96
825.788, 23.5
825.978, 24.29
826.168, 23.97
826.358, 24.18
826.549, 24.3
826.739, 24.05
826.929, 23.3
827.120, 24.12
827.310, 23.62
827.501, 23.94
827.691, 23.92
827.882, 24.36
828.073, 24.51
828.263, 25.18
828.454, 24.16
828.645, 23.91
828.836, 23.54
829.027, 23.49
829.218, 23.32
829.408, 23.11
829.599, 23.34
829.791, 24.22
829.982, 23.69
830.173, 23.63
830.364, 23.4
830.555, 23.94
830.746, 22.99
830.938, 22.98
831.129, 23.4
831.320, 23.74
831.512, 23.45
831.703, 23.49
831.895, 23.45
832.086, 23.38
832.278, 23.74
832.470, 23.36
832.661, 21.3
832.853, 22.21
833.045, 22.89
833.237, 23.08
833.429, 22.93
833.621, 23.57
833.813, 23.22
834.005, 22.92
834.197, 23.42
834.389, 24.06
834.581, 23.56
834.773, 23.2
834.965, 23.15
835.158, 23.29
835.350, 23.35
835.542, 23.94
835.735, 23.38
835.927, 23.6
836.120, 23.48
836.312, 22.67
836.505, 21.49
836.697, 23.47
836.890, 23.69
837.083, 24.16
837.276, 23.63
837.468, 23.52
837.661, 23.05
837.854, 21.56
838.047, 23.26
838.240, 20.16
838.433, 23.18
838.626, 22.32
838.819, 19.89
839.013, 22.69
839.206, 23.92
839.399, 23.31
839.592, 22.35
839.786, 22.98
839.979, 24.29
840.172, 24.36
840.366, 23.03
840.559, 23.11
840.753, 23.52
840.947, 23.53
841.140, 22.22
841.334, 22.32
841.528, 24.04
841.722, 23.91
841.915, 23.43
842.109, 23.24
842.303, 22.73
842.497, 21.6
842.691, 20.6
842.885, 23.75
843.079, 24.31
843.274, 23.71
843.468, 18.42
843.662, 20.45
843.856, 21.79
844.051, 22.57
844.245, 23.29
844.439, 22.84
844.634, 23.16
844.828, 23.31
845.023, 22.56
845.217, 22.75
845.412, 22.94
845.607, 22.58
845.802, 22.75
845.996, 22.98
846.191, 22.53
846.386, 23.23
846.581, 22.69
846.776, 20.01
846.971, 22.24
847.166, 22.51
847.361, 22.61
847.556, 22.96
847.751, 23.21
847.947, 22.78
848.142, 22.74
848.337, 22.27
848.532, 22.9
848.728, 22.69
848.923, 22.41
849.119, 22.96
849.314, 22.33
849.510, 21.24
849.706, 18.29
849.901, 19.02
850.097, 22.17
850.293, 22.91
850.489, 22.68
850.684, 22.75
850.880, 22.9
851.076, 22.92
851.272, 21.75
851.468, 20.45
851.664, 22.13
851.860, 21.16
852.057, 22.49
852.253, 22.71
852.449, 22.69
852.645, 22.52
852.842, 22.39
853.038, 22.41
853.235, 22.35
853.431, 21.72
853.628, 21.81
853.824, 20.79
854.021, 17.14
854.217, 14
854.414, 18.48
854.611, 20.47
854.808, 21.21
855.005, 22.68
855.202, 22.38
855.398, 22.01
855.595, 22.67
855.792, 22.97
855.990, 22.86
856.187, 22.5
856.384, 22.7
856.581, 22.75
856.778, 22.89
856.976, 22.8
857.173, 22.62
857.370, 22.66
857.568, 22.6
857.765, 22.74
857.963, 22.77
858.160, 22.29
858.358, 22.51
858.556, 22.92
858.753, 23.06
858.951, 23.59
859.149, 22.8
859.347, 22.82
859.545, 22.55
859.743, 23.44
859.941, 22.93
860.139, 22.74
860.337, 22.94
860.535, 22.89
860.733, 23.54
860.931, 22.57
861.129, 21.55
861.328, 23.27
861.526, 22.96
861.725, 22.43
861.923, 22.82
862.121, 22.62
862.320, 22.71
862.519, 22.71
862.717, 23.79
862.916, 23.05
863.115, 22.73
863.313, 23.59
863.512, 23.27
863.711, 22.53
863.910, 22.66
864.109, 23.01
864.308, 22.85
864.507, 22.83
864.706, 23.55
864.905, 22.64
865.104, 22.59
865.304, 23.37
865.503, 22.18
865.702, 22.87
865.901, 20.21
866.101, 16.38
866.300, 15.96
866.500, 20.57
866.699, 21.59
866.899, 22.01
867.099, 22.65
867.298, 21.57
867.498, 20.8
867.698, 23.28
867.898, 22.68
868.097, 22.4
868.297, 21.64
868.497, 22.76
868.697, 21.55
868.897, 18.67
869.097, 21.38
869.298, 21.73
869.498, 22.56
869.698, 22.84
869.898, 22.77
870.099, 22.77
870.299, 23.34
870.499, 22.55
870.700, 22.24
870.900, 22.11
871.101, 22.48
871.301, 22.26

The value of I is 1.1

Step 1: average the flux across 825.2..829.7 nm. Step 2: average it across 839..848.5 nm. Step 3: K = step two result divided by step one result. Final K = 0.95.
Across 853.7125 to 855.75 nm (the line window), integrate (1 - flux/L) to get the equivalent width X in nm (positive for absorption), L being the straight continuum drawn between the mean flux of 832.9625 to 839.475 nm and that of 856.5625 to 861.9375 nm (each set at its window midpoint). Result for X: 0.230 nm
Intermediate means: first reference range 23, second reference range 22.8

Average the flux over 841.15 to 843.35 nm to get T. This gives 23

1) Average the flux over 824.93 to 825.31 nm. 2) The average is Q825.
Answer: 23.8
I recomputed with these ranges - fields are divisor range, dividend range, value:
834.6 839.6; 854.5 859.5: 1.03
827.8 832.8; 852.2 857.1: 0.97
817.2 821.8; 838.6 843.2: 1.06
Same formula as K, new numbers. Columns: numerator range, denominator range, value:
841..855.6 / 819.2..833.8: 0.94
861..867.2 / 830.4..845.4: 0.97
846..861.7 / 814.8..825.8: 0.95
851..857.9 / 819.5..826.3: 0.92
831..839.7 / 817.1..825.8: 0.99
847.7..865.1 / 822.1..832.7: 0.94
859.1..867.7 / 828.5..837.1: 0.96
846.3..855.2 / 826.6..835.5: 0.92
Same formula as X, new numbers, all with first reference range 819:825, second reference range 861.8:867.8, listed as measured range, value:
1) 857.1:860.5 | -0.08 nm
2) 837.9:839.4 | 0.04 nm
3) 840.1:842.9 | -0.03 nm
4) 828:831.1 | -0.08 nm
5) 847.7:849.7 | 0.02 nm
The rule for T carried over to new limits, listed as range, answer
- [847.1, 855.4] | 21.7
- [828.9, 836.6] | 23.3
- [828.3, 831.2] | 23.6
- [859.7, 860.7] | 23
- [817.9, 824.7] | 23.1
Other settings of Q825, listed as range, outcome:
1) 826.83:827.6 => 23.8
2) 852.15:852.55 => 22.7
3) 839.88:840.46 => 23.9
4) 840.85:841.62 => 23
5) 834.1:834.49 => 23.8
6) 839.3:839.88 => 22.9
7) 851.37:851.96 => 21.2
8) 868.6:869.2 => 20.5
